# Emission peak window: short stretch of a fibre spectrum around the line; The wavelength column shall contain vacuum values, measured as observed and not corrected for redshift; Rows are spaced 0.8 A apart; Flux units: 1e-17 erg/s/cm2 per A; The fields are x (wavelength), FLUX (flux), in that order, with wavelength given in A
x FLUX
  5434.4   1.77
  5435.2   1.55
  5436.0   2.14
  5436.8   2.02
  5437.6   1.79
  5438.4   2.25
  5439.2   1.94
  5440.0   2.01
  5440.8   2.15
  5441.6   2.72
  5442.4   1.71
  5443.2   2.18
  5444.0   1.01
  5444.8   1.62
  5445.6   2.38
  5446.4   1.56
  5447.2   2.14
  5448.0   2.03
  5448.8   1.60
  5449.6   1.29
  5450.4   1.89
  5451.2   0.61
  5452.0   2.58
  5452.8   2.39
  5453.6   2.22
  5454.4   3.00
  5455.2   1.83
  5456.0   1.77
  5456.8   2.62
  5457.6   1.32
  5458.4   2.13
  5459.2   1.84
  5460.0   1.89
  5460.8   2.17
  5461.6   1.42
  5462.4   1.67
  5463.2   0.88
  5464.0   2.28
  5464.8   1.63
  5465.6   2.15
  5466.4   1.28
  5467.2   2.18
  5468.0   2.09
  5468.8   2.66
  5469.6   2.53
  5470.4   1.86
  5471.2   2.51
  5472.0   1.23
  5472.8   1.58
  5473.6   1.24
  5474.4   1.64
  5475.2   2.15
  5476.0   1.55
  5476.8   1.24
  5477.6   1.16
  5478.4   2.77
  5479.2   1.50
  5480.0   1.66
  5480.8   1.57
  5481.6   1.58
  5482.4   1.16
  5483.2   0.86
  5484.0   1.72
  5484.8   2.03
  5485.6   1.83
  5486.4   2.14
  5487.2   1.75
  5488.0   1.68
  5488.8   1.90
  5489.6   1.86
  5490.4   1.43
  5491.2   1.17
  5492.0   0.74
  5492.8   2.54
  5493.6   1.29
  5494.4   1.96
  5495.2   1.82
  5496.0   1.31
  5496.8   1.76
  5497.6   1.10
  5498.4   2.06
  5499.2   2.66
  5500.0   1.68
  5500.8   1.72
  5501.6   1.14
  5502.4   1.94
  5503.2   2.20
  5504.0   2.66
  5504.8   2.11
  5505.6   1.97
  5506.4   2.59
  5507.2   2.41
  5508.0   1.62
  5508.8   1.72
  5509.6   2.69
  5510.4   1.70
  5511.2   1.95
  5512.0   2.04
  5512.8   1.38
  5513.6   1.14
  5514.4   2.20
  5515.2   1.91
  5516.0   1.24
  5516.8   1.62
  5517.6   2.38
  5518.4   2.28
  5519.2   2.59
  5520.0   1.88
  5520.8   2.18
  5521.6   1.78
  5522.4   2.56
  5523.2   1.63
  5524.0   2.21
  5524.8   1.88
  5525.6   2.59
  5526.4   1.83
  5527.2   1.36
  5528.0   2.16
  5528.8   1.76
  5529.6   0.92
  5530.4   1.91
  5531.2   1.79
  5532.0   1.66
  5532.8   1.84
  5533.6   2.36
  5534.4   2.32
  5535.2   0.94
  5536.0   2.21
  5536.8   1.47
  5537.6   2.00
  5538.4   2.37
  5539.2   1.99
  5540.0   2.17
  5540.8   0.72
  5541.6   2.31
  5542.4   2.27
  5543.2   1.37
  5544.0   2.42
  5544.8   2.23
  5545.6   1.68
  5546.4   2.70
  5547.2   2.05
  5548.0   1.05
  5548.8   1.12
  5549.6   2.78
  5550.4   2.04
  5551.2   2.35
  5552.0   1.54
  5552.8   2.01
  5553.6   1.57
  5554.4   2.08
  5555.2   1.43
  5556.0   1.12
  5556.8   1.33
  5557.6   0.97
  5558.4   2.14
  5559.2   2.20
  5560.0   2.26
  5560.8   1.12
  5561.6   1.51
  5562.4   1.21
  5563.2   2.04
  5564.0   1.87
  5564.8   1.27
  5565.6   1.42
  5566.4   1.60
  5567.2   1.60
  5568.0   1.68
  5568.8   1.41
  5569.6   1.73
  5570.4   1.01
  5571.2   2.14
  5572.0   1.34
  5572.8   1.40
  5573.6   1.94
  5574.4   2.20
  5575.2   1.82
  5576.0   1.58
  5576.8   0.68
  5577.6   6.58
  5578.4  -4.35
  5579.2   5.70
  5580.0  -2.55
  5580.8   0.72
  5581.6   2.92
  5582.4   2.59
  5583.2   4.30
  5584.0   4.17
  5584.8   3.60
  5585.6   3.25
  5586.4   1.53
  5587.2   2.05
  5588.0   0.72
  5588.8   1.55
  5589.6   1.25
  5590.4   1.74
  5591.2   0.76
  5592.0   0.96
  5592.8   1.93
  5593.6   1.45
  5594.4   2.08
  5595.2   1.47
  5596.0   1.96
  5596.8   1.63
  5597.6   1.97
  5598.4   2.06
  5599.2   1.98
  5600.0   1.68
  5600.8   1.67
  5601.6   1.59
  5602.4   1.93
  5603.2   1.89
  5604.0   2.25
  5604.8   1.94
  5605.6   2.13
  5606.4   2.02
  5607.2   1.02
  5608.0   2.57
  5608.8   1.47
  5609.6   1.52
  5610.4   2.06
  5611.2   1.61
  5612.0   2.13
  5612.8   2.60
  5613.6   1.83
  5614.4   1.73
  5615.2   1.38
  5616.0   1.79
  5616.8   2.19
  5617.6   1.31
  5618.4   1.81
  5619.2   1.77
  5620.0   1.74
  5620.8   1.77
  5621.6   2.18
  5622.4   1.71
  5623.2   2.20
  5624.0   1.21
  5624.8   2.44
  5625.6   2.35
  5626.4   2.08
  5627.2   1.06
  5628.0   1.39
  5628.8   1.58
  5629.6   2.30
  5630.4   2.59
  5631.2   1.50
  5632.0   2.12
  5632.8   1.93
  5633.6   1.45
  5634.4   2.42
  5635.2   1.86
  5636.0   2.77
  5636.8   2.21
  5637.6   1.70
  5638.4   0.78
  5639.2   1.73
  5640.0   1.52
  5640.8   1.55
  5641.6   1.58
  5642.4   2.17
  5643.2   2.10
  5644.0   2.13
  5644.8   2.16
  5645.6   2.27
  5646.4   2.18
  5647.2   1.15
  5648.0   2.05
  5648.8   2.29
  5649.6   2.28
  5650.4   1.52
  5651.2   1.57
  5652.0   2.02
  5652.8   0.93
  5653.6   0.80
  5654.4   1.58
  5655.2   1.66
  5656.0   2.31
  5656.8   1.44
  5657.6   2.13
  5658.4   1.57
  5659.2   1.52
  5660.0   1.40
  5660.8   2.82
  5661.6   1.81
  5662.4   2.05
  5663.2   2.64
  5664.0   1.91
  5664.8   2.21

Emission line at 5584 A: Hbeta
